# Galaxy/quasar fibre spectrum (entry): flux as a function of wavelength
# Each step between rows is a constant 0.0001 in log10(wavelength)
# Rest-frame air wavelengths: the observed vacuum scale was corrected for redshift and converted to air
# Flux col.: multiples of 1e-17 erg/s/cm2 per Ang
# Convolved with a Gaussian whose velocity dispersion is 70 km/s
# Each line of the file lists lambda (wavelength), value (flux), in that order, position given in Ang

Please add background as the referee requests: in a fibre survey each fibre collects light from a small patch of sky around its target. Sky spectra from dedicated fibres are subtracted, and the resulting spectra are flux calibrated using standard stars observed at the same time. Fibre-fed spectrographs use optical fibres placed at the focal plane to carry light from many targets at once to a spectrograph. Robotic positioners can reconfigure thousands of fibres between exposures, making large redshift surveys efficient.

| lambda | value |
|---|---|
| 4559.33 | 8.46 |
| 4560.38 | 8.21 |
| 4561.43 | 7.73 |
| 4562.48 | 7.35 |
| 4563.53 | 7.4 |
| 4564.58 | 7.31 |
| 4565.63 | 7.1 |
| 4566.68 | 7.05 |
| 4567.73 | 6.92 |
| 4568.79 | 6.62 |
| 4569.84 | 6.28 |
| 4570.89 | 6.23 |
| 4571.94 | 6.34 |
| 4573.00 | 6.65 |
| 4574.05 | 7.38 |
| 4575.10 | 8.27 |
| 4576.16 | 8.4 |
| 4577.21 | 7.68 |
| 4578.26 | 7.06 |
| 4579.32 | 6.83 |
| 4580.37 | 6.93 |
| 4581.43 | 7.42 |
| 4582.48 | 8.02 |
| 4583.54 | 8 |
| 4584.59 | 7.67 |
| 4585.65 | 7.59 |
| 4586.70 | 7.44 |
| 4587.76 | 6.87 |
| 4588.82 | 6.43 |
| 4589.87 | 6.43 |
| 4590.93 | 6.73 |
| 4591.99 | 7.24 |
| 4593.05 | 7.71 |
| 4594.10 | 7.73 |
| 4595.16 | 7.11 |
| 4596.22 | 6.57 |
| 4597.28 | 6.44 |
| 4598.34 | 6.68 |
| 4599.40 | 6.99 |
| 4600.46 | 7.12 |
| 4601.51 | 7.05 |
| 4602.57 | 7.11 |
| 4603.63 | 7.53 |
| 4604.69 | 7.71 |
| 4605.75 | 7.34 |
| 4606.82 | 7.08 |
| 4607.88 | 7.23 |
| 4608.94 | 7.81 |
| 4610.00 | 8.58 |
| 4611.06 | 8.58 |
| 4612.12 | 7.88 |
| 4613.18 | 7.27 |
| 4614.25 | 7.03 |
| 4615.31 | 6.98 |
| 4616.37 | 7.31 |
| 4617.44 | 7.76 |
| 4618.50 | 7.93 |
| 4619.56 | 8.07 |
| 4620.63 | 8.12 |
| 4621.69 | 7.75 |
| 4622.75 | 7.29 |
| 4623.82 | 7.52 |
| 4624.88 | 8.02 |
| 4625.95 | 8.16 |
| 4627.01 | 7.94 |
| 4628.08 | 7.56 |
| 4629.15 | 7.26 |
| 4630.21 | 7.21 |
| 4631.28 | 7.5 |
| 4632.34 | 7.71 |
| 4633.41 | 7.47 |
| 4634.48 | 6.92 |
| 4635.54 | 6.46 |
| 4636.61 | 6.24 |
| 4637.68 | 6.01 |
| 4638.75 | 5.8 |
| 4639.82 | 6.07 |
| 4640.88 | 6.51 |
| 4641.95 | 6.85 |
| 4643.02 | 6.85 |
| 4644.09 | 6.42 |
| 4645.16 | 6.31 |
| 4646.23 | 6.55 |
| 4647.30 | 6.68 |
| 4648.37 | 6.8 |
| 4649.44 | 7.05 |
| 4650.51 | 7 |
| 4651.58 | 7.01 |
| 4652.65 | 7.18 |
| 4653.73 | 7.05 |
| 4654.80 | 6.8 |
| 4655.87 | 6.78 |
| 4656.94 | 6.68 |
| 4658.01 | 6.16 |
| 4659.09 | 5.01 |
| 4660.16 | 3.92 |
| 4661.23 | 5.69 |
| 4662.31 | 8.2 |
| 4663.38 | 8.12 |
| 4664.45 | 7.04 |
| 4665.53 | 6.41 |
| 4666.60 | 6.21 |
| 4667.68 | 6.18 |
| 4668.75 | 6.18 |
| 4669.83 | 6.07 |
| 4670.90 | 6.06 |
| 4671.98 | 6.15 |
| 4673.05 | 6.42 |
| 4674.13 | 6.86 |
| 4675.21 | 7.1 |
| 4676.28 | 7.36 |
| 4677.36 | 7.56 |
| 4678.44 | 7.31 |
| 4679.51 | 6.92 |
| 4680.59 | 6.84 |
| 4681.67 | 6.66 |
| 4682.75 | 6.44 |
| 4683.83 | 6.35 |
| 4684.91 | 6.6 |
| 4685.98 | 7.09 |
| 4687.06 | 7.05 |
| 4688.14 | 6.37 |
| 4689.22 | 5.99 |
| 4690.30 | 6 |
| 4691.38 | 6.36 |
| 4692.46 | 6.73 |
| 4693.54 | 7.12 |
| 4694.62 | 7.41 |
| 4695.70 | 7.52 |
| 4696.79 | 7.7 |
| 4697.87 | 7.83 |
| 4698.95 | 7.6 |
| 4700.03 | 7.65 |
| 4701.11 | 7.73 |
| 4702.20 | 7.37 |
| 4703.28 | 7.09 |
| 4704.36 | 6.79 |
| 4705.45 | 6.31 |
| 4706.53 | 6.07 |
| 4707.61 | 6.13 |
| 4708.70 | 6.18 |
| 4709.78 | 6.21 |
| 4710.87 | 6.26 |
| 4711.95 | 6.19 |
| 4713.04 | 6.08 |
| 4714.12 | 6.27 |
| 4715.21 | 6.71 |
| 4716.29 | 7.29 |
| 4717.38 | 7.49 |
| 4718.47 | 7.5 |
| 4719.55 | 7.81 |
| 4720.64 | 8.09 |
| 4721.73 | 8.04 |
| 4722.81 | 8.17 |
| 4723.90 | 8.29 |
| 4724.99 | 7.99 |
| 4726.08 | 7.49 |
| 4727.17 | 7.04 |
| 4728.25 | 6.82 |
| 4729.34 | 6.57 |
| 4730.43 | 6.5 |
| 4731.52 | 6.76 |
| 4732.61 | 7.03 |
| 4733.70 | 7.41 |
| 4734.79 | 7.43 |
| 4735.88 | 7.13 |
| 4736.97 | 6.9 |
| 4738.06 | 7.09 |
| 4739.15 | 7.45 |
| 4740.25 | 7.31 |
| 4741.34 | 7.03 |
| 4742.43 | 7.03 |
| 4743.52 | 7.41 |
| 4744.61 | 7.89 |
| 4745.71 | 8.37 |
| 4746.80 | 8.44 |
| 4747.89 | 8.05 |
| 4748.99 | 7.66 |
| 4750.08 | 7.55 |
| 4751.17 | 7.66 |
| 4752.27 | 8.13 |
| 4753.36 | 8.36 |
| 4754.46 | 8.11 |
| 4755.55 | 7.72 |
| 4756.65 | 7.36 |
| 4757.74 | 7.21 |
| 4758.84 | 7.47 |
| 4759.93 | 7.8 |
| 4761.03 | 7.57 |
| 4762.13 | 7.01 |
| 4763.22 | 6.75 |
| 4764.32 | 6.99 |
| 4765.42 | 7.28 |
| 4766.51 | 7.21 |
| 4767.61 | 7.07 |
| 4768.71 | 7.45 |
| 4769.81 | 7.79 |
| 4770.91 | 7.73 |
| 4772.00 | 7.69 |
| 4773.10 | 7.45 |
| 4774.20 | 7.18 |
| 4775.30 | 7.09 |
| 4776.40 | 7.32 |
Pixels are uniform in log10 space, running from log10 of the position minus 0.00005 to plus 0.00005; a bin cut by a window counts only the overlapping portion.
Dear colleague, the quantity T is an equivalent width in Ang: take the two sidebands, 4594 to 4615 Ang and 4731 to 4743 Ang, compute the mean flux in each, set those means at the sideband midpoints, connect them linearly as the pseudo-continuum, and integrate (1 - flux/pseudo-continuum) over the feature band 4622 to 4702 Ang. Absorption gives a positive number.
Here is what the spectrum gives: 4.5 Ang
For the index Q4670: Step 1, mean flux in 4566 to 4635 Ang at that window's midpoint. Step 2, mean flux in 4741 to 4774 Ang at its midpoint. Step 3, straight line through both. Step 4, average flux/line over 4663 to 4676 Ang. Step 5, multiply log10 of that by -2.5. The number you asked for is 0.14 mag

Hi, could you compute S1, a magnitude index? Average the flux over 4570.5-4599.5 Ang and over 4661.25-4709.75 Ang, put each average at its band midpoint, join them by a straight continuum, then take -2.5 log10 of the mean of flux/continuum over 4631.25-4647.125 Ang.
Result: 0.059 mag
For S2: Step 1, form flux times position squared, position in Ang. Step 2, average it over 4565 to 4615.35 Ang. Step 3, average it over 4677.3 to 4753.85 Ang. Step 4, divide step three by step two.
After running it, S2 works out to 1.04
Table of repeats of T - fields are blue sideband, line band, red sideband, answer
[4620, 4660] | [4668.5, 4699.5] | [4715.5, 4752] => 1.53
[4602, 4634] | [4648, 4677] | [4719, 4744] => 3.60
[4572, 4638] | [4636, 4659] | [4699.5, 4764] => 2.37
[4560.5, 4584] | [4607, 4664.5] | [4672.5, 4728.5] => 0.42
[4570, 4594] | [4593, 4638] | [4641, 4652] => -2.68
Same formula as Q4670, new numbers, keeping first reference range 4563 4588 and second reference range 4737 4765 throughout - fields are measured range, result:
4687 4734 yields 0.070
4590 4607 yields 0.024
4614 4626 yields -0.050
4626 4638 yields 0.024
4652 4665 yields 0.130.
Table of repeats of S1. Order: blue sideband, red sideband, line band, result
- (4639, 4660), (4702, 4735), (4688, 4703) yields -0.04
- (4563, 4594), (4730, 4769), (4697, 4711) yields 0.07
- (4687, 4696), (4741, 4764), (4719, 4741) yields -0.01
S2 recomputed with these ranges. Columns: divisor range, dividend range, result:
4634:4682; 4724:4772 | 1.17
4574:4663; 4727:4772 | 1.10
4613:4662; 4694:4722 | 1.05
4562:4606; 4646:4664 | 0.96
